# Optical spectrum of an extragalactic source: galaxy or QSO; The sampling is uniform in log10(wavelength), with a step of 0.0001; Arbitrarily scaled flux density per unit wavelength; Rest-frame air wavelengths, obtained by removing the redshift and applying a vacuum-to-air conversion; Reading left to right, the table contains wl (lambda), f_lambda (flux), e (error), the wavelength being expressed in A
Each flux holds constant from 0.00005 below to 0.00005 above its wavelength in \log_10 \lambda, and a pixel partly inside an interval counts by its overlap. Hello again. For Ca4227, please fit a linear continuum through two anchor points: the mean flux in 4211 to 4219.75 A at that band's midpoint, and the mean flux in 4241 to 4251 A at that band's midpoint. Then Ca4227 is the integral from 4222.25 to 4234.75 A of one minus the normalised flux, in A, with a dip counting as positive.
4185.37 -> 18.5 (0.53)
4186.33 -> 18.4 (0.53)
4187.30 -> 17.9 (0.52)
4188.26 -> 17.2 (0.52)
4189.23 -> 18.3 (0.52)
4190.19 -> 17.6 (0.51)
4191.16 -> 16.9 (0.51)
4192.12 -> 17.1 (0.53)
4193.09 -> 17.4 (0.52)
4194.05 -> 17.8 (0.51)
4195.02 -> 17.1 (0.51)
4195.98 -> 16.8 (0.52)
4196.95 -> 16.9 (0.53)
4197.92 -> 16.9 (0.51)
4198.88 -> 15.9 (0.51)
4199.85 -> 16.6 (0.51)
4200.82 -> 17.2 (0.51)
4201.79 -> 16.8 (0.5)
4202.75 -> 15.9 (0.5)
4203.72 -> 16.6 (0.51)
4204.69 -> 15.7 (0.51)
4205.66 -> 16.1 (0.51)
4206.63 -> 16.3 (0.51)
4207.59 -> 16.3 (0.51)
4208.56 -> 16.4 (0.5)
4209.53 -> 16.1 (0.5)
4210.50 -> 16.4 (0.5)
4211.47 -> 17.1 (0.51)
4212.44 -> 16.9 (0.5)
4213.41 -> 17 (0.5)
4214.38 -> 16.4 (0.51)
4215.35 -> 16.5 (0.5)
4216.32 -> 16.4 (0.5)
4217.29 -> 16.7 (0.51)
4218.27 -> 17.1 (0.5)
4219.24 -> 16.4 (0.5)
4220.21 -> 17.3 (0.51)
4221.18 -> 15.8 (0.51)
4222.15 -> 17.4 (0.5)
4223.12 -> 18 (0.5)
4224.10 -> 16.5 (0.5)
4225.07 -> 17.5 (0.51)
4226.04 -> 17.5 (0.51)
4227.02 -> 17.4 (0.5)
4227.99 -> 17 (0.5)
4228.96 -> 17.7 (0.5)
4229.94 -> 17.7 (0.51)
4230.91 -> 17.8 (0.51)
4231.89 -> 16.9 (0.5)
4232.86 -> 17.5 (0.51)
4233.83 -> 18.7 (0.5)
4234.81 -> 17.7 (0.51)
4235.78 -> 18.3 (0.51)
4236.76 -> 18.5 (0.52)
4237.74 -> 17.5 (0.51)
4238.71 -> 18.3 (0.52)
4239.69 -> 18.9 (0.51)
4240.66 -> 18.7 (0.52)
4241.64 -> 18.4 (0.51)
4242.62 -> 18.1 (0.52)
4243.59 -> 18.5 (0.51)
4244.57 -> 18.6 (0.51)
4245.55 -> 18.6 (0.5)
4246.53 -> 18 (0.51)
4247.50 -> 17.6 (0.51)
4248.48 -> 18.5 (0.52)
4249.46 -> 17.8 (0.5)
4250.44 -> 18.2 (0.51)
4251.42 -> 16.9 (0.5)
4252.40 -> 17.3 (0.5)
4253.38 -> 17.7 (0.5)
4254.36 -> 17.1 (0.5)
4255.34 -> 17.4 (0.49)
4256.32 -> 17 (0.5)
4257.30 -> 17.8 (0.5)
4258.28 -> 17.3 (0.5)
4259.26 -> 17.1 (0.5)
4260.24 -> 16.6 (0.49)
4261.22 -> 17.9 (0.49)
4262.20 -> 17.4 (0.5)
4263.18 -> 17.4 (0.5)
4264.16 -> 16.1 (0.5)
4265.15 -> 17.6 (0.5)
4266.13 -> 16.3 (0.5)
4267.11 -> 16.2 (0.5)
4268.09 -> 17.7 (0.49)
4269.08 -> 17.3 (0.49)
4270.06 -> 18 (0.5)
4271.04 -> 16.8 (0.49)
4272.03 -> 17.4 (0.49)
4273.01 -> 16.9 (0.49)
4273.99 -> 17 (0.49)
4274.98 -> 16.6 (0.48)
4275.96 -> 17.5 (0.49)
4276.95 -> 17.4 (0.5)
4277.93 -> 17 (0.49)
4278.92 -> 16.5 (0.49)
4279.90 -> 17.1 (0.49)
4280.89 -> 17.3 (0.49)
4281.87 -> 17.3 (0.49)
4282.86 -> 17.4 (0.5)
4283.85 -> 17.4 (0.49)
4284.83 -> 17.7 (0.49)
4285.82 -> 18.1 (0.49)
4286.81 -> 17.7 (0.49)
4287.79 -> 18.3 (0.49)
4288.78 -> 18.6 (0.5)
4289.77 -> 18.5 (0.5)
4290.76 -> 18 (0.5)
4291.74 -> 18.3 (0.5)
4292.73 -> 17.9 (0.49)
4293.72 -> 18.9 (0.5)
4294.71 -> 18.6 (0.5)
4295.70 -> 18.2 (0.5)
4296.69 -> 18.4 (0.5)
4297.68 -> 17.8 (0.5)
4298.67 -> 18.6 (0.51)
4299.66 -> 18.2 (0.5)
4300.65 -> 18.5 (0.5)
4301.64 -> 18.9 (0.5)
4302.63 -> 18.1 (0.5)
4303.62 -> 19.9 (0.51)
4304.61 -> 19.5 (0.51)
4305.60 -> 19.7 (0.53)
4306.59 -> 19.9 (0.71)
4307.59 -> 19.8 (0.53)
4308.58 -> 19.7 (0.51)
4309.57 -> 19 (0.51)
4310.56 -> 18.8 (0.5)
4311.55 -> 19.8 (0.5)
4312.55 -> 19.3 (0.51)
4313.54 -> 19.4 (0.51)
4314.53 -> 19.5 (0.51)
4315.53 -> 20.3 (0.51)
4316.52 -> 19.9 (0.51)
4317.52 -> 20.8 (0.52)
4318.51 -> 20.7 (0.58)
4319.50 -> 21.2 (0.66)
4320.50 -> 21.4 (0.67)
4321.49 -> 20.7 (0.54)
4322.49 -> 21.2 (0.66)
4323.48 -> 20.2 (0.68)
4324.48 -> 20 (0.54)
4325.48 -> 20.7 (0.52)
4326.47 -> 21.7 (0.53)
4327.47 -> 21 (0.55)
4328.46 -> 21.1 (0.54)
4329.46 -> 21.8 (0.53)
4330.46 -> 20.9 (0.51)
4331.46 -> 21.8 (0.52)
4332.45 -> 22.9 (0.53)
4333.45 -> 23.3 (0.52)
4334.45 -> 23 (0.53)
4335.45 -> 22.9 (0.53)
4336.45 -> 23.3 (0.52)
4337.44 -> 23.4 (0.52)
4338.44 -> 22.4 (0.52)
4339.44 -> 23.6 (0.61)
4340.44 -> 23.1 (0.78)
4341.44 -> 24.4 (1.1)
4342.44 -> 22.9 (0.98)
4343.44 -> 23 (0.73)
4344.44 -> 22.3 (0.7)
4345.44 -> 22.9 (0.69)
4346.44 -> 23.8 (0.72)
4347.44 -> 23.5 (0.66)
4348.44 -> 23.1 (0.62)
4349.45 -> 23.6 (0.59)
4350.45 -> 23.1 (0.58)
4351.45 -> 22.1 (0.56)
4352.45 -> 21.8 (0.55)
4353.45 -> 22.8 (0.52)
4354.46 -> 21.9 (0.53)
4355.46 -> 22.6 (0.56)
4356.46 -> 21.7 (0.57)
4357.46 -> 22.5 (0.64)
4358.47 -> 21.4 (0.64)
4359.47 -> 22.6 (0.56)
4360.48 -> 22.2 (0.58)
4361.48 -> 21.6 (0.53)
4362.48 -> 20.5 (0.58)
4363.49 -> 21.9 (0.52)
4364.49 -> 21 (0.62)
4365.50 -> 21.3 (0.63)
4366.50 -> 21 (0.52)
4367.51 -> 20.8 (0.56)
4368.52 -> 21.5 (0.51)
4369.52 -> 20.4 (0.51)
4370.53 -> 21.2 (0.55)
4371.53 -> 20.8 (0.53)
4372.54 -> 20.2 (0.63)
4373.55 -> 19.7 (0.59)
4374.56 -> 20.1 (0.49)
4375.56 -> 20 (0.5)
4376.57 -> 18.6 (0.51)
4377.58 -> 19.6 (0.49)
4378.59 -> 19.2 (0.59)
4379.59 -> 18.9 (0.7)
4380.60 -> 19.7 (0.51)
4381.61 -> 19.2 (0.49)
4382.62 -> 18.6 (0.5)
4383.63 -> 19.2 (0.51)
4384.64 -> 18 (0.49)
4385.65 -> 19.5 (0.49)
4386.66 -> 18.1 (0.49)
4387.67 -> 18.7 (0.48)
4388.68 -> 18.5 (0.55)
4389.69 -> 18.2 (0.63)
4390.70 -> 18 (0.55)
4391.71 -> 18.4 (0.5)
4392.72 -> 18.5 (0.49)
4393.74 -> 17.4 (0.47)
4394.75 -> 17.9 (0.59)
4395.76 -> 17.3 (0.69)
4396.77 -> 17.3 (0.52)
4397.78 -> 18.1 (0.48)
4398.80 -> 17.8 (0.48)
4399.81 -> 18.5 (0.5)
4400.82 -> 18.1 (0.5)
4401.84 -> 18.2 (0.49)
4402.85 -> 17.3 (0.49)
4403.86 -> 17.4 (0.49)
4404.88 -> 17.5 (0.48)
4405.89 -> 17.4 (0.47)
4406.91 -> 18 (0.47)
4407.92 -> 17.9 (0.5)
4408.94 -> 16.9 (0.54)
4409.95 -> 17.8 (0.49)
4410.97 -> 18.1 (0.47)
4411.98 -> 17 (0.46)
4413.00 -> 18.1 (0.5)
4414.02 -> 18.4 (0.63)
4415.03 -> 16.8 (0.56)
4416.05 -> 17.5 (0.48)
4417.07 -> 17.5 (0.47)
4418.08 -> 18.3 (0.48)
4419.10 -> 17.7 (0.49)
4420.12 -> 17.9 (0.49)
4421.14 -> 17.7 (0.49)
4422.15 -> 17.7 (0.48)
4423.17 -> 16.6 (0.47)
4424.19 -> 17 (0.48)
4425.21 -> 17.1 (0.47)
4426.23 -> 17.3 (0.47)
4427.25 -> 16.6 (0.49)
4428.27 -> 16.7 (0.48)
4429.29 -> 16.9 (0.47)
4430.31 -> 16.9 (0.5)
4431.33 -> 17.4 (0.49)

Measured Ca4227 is -0.1 A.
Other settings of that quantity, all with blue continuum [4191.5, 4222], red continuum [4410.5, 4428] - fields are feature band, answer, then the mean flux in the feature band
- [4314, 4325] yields -2.2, 20.5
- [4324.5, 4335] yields -2.8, 21.7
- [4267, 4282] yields -0.2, 17.1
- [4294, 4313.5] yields -2.2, 19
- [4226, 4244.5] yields -1.3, 18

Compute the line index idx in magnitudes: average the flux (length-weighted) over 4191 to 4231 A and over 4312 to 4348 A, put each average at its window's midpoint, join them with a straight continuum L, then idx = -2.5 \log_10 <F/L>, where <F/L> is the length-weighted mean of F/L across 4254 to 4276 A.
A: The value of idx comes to 0.12 mag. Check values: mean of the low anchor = 16.8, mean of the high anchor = 21.8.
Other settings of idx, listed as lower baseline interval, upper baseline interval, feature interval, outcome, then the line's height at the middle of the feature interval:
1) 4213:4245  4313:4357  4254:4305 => 0.116 mag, 19.7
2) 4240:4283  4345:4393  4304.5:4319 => -0.044 mag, 19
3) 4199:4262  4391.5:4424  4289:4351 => -0.185 mag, 17.5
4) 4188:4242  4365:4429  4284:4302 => -0.035 mag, 17.7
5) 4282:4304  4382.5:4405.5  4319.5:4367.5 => -0.215 mag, 18.2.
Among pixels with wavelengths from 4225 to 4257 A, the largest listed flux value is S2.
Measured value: 18.9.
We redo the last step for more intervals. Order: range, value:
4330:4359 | 24.4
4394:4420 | 18.5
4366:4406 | 21.5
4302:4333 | 22.9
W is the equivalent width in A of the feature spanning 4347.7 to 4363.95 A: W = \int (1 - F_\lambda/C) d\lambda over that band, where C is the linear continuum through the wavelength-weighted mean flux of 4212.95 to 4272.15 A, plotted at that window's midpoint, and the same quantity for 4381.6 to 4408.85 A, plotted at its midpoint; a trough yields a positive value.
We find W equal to -3.9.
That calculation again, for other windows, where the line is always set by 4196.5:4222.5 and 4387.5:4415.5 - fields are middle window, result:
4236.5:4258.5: -1.49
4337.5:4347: -3.12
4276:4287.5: -0.23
